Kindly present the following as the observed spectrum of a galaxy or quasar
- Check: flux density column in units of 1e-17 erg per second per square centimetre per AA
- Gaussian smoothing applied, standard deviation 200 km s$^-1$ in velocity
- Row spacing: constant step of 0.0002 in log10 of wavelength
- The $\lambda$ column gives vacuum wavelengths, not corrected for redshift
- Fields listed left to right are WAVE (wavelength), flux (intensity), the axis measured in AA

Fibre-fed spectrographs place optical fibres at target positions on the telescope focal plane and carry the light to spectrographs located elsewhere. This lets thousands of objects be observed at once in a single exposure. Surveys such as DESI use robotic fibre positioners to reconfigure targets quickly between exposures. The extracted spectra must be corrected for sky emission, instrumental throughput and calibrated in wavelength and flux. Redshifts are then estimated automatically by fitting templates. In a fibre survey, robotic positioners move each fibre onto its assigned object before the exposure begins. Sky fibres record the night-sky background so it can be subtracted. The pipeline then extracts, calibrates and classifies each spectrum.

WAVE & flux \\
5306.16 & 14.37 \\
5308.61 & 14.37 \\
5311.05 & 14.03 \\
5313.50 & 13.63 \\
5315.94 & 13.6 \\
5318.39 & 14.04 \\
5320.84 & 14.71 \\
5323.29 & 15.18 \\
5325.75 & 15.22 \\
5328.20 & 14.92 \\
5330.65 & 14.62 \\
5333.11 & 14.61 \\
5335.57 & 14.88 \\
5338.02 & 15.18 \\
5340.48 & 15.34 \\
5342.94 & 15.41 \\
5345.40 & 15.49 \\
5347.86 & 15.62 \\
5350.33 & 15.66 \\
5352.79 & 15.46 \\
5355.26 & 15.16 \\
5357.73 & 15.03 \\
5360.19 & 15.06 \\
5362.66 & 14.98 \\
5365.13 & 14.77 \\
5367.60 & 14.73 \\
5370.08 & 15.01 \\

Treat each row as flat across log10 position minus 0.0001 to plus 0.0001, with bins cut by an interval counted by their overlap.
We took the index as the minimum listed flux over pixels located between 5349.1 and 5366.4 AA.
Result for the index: 14.77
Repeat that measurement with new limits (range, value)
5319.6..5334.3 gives 14.61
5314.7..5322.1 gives 13.6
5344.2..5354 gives 15.46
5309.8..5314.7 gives 13.63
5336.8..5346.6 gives 15.18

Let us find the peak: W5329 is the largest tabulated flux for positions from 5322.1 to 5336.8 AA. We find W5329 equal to 15.22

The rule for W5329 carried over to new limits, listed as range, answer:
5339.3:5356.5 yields 15.66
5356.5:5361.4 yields 15.06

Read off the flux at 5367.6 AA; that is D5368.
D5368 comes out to 14.73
